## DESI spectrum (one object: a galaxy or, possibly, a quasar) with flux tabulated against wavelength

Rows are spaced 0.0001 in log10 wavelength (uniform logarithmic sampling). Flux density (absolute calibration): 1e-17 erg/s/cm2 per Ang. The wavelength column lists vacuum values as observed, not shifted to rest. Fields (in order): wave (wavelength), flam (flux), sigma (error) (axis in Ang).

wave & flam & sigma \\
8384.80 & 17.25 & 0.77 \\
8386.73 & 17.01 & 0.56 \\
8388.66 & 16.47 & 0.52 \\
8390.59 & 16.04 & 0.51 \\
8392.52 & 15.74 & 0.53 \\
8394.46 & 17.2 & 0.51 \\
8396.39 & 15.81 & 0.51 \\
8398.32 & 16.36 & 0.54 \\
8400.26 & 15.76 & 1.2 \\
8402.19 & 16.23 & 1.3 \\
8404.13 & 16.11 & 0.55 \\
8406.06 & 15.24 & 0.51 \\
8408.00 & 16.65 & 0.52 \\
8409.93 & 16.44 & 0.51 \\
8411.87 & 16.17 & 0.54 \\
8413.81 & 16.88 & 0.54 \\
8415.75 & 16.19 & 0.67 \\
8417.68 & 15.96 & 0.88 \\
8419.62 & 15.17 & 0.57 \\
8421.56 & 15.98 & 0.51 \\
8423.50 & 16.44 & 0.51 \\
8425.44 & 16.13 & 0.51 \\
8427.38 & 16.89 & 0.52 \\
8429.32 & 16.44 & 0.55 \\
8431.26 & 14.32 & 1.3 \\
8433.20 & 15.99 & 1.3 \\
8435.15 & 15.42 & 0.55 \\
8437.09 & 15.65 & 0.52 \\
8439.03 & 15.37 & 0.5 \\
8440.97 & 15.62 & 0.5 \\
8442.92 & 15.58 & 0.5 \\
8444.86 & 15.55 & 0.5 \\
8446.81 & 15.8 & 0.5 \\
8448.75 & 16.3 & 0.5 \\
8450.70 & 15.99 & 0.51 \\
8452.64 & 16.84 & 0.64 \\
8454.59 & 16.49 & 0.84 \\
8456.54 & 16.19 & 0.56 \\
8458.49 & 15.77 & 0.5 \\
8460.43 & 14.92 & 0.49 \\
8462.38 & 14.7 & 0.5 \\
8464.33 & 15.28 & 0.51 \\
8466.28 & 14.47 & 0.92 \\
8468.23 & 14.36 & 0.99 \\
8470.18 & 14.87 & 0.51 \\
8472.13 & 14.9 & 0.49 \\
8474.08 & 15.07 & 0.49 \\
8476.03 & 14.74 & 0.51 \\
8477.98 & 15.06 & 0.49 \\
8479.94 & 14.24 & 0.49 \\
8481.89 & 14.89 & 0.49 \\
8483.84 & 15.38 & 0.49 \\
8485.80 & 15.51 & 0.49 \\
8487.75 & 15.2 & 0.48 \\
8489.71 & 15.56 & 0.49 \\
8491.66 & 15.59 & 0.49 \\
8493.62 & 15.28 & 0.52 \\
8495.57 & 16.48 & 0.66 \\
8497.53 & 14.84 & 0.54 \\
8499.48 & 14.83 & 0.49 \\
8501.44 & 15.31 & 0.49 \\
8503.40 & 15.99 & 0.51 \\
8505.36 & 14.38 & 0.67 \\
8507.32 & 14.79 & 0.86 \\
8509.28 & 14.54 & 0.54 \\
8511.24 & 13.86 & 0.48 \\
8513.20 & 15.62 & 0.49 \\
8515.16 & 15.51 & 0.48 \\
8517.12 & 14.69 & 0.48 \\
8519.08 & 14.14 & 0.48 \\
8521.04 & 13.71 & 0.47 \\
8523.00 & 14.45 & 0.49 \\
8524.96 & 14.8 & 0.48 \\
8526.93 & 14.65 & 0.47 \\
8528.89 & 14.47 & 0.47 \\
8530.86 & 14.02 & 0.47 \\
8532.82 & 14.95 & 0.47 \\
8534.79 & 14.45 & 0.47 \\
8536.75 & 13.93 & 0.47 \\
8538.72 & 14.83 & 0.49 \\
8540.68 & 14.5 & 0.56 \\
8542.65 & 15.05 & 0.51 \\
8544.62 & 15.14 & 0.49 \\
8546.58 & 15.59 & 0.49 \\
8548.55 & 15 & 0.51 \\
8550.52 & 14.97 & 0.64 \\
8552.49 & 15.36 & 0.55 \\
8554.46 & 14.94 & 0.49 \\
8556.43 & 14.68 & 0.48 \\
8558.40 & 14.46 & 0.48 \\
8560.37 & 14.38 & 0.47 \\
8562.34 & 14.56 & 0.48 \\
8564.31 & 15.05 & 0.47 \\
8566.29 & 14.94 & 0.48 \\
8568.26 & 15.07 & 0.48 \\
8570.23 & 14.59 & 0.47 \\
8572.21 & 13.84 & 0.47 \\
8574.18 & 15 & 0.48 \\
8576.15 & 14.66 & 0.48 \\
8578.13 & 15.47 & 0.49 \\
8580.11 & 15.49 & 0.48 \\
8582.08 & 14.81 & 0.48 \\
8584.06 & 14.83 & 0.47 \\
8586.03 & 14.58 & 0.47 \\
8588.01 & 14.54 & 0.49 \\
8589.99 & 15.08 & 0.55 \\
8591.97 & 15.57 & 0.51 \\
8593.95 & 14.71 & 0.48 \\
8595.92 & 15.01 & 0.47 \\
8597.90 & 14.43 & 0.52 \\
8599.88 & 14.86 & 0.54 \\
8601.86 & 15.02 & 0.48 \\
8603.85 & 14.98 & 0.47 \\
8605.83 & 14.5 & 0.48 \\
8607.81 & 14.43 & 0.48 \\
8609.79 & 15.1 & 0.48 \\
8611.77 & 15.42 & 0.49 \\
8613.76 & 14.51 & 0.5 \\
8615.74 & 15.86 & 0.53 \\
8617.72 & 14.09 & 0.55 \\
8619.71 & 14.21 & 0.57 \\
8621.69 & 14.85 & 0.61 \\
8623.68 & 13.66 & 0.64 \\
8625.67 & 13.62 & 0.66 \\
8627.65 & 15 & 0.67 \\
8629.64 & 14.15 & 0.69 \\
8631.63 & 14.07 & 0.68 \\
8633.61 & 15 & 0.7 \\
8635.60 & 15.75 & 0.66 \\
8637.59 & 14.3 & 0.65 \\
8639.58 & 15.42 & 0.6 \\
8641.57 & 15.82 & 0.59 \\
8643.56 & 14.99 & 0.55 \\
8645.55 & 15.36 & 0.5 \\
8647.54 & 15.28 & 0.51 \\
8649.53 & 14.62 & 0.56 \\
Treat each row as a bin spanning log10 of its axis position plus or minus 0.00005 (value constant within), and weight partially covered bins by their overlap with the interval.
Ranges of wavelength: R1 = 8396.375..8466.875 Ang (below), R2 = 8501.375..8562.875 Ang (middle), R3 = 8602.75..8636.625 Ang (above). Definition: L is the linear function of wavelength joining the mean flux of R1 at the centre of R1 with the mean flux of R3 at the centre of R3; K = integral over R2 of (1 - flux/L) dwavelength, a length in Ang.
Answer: 2.0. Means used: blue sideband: 15.9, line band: 14.7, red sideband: 14.7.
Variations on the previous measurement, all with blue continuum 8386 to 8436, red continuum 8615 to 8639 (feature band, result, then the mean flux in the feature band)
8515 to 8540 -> 1.3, 14.5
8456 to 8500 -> 1.4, 15.1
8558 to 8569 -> 0.2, 14.7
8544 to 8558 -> 0.0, 15.1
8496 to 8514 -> 0.6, 14.9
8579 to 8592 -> -0.1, 14.9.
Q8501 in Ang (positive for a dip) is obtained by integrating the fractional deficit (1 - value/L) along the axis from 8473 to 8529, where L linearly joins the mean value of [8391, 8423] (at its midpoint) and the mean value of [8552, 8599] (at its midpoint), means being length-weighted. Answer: 1.6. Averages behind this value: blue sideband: 16.1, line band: 15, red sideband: 14.8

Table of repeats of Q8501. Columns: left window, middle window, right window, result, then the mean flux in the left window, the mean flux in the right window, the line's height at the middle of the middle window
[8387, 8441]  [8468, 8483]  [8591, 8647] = 0.8 Ang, 16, 14.8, 15.7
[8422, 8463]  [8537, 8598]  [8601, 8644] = 0.9 Ang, 15.8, 14.8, 15.1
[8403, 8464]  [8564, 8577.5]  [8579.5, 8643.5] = 0.3 Ang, 15.9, 14.8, 15.1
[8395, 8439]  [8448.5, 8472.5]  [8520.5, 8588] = 0.2 Ang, 16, 14.7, 15.6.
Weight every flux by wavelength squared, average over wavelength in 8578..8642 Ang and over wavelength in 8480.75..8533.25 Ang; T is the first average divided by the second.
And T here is 1.0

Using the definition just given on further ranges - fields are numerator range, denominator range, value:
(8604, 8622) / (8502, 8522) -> 1.03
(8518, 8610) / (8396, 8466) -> 0.96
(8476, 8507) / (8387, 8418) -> 0.96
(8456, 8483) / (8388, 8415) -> 0.94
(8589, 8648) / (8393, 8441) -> 0.97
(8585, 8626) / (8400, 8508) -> 0.98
